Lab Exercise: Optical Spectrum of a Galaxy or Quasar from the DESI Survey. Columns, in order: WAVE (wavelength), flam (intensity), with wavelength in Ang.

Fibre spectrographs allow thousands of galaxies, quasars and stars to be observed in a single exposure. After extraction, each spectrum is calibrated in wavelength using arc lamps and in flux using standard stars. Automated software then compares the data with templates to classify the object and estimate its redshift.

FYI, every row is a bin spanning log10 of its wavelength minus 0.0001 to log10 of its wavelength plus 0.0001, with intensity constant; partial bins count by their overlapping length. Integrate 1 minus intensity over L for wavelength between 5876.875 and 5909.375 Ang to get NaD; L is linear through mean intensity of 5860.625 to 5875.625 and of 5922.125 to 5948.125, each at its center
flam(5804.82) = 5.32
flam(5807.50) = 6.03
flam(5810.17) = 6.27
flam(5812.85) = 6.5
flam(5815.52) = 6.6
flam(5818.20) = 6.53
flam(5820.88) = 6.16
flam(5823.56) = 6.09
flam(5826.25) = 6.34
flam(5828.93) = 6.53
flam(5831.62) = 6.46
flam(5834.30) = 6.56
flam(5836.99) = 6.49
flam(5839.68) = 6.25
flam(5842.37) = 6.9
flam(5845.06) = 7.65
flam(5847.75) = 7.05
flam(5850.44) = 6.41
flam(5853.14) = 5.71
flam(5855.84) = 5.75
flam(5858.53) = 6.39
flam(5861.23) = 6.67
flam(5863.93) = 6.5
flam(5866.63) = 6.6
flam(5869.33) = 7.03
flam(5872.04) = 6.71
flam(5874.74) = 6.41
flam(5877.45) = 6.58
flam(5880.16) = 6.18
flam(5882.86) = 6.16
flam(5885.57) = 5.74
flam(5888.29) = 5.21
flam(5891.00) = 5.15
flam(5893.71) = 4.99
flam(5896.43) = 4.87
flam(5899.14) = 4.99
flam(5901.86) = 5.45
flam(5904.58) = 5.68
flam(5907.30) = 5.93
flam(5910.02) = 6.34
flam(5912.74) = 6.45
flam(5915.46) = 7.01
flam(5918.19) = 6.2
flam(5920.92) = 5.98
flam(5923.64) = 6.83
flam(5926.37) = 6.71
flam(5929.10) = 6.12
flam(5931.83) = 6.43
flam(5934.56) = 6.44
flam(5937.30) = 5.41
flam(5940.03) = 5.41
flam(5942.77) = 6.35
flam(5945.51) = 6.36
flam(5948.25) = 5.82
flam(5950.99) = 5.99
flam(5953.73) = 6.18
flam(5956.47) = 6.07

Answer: 4.6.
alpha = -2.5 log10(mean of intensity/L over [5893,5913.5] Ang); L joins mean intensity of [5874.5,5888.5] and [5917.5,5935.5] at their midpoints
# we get 0.12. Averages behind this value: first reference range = 6.08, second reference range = 6.39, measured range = 5.58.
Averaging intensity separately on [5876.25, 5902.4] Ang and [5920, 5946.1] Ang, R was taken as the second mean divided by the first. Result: 1.1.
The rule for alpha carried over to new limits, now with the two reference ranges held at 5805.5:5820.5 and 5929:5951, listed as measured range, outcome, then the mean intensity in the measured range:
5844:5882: -0.05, 6.53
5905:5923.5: -0.04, 6.32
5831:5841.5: -0.03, 6.46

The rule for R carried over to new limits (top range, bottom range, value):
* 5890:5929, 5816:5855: 0.91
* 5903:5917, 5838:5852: 0.92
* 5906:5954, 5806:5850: 0.95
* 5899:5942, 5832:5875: 0.93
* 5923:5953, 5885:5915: 1.11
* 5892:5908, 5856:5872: 0.80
